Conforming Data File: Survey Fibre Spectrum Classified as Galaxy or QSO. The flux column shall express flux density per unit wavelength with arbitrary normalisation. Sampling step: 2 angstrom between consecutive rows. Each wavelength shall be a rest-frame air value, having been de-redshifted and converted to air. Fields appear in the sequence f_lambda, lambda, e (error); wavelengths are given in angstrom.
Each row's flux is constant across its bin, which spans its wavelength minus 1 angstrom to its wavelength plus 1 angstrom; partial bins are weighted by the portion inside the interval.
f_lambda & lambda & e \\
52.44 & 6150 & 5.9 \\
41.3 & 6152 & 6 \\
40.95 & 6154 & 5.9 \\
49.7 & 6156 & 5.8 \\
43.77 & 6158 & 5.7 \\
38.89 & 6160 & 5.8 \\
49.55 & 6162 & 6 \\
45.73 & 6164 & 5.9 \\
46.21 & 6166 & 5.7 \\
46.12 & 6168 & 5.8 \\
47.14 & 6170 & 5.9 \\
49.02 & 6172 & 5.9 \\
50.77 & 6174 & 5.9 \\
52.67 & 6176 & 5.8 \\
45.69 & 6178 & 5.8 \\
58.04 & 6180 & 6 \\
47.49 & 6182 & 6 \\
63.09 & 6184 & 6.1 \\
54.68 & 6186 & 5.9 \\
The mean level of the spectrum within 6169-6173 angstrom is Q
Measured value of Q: 48.1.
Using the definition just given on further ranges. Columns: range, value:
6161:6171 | 47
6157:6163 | 44.1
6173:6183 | 50.9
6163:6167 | 46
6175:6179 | 49.2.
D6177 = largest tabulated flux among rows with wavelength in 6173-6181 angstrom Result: 58.04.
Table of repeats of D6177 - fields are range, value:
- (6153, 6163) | 49.7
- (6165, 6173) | 49.02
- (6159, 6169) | 49.55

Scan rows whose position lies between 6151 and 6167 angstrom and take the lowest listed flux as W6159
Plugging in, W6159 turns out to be 38.89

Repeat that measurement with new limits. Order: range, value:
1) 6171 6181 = 45.69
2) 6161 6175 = 45.73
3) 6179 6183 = 47.49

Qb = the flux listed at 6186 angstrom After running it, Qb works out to 54.68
